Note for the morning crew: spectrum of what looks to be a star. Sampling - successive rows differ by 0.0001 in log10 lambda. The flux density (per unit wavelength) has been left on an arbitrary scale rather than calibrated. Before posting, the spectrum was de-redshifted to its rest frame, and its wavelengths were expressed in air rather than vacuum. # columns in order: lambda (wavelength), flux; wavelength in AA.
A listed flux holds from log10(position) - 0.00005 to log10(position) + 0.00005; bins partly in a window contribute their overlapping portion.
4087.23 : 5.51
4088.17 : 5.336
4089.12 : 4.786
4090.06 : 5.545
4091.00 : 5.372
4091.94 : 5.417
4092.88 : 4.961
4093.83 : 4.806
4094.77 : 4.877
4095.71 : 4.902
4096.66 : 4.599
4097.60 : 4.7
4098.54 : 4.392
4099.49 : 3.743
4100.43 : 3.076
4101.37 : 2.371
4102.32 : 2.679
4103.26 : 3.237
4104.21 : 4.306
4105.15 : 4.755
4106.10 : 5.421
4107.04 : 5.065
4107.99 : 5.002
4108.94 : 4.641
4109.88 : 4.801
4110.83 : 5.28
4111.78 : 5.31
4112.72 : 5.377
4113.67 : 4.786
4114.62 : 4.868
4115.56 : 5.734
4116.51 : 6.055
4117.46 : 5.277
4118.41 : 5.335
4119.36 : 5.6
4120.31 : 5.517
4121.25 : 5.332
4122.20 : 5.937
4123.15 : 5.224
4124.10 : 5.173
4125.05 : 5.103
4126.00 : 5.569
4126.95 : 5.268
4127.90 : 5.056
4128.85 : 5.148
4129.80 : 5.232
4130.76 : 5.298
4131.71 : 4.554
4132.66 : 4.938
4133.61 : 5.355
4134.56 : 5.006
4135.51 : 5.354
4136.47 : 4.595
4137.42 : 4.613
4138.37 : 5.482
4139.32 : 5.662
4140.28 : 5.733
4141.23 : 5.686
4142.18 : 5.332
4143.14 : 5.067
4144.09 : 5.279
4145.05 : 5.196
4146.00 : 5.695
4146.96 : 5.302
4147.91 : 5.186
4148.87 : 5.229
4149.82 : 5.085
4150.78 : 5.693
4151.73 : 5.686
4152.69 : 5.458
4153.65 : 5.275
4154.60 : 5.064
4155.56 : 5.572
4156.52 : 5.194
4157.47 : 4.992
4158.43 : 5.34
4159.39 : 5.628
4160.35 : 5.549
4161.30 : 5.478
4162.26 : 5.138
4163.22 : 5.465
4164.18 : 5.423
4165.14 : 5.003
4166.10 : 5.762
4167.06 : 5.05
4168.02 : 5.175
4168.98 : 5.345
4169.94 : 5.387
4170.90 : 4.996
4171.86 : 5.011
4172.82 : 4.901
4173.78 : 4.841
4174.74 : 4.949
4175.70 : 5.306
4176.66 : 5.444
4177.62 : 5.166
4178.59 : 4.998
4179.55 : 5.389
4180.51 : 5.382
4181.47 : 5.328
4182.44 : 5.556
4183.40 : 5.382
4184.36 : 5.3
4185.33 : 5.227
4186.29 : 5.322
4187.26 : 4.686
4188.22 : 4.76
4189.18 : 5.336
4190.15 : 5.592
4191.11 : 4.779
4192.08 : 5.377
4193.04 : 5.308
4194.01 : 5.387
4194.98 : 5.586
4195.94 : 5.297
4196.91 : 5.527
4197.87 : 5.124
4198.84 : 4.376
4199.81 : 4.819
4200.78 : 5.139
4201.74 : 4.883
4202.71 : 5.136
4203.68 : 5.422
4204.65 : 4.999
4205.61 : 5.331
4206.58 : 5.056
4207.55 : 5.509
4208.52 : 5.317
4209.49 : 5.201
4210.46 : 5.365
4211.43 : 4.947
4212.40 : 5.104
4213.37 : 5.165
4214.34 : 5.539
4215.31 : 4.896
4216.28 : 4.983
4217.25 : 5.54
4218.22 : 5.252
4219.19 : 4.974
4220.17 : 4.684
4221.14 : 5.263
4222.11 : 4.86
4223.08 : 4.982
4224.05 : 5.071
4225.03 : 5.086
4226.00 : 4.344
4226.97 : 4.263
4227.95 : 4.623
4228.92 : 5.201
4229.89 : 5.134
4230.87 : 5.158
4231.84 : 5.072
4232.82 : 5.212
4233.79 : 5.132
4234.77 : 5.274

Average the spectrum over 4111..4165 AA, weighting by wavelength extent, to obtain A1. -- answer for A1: 5.31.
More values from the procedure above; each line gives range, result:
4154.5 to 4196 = 5.26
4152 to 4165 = 5.35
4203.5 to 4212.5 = 5.22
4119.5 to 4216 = 5.24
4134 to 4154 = 5.31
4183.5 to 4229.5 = 5.11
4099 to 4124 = 4.8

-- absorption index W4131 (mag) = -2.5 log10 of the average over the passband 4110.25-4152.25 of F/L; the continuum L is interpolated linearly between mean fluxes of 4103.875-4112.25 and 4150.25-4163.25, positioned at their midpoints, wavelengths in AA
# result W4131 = -0.028 mag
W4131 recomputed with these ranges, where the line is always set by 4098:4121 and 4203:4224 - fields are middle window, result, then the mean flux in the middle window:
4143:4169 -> -0.091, 5.34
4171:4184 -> -0.043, 5.2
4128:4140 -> -0.066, 5.11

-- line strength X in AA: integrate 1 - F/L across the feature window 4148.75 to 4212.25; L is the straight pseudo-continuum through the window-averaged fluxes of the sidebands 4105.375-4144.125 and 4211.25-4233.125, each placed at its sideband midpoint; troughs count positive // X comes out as -1.6 AA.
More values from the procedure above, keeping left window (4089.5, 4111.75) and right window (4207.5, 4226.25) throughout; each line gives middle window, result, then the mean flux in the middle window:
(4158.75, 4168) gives -1.02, 5.37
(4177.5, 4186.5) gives -0.69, 5.31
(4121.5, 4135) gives -1.55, 5.21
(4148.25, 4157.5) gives -1.06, 5.34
